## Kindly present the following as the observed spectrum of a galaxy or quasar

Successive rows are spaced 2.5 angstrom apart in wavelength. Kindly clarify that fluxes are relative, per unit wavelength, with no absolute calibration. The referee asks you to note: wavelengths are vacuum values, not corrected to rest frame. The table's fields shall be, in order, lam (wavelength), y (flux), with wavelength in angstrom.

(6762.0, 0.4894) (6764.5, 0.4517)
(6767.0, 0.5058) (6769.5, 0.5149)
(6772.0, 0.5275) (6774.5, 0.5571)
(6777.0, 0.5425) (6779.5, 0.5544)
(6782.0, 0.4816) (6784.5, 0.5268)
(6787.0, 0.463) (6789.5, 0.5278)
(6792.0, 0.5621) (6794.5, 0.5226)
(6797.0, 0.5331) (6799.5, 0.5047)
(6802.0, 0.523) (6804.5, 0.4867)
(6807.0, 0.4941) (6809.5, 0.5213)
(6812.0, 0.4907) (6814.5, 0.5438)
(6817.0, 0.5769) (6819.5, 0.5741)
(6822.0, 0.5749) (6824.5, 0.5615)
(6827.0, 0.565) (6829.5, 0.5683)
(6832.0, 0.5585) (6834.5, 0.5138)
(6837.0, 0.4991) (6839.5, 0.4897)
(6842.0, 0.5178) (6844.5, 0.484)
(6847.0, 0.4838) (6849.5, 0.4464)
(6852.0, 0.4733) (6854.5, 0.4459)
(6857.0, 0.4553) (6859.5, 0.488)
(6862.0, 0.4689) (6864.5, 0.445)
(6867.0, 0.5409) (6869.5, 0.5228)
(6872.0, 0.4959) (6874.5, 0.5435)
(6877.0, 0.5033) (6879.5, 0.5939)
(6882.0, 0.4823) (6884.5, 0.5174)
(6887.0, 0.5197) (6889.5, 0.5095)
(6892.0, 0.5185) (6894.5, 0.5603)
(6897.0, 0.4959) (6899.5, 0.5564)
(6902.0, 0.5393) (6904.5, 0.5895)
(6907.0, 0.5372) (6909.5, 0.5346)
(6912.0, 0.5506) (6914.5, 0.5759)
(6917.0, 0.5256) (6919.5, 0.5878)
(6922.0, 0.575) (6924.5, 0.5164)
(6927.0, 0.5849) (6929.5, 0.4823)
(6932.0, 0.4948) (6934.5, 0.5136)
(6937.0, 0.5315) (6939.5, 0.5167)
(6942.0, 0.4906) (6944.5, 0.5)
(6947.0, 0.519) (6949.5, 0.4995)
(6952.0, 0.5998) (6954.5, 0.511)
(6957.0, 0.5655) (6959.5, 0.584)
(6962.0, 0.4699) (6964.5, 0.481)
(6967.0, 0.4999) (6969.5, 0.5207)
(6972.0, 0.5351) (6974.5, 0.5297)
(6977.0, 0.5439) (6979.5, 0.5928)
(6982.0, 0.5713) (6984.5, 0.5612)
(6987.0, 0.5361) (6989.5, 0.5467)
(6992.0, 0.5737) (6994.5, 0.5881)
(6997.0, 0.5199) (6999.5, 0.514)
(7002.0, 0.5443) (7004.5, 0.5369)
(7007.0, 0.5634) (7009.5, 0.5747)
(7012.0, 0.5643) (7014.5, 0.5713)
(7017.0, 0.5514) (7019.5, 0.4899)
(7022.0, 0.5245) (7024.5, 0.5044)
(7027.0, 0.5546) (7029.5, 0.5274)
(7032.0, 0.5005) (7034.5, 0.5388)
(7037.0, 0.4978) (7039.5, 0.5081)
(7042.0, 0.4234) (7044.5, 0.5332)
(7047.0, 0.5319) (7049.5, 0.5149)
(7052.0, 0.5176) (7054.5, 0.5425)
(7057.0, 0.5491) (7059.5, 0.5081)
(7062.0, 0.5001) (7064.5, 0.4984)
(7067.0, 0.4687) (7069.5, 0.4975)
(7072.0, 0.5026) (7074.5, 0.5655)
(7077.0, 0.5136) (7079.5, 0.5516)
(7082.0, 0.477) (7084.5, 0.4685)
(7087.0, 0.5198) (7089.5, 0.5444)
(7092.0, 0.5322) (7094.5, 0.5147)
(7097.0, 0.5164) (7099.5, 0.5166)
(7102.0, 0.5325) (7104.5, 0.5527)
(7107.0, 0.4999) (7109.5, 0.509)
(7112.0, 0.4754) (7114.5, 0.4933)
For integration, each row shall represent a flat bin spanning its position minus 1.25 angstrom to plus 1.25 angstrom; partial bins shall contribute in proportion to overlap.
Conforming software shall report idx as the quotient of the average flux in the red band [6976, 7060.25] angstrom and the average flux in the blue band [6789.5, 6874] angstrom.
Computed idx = 1.0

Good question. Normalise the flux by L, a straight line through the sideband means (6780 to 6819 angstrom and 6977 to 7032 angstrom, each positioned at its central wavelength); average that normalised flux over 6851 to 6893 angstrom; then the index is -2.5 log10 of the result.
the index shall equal 0.058 mag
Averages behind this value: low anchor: 0.519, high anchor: 0.547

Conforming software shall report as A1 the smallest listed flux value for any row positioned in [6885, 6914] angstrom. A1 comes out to 0.4959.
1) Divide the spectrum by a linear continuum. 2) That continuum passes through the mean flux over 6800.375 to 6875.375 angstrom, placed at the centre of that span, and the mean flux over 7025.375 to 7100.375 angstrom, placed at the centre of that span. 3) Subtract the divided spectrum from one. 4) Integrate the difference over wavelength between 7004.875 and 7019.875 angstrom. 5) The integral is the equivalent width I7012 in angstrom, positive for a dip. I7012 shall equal -1.21 angstrom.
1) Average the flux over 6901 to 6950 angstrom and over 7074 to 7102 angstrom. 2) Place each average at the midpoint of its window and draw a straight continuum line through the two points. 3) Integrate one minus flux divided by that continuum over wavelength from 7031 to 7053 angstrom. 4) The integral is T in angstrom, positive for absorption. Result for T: 0.68 angstrom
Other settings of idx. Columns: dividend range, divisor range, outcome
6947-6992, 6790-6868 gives 1.05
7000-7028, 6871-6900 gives 1.04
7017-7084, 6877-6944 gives 0.96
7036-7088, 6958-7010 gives 0.94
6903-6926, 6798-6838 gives 1.04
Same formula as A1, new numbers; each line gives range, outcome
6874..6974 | 0.4699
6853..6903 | 0.445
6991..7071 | 0.4234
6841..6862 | 0.4459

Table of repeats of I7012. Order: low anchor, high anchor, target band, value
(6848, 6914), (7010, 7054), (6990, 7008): -1.0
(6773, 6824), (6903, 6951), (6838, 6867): 3.0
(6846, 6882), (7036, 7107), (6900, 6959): -4.5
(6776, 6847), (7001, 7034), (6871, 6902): 0.3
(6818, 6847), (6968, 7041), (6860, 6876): 1.0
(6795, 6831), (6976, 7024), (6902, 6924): -0.5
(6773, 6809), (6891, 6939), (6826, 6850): 0.6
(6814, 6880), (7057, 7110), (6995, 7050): -1.4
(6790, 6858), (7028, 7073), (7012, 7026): -0.6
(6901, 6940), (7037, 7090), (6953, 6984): -0.2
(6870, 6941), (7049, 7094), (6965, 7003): -1.4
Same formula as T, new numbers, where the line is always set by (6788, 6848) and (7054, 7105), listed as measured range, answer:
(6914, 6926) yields -0.73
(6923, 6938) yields 0.06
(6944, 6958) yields -0.30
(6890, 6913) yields -0.74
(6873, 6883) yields -0.11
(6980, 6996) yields -1.31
